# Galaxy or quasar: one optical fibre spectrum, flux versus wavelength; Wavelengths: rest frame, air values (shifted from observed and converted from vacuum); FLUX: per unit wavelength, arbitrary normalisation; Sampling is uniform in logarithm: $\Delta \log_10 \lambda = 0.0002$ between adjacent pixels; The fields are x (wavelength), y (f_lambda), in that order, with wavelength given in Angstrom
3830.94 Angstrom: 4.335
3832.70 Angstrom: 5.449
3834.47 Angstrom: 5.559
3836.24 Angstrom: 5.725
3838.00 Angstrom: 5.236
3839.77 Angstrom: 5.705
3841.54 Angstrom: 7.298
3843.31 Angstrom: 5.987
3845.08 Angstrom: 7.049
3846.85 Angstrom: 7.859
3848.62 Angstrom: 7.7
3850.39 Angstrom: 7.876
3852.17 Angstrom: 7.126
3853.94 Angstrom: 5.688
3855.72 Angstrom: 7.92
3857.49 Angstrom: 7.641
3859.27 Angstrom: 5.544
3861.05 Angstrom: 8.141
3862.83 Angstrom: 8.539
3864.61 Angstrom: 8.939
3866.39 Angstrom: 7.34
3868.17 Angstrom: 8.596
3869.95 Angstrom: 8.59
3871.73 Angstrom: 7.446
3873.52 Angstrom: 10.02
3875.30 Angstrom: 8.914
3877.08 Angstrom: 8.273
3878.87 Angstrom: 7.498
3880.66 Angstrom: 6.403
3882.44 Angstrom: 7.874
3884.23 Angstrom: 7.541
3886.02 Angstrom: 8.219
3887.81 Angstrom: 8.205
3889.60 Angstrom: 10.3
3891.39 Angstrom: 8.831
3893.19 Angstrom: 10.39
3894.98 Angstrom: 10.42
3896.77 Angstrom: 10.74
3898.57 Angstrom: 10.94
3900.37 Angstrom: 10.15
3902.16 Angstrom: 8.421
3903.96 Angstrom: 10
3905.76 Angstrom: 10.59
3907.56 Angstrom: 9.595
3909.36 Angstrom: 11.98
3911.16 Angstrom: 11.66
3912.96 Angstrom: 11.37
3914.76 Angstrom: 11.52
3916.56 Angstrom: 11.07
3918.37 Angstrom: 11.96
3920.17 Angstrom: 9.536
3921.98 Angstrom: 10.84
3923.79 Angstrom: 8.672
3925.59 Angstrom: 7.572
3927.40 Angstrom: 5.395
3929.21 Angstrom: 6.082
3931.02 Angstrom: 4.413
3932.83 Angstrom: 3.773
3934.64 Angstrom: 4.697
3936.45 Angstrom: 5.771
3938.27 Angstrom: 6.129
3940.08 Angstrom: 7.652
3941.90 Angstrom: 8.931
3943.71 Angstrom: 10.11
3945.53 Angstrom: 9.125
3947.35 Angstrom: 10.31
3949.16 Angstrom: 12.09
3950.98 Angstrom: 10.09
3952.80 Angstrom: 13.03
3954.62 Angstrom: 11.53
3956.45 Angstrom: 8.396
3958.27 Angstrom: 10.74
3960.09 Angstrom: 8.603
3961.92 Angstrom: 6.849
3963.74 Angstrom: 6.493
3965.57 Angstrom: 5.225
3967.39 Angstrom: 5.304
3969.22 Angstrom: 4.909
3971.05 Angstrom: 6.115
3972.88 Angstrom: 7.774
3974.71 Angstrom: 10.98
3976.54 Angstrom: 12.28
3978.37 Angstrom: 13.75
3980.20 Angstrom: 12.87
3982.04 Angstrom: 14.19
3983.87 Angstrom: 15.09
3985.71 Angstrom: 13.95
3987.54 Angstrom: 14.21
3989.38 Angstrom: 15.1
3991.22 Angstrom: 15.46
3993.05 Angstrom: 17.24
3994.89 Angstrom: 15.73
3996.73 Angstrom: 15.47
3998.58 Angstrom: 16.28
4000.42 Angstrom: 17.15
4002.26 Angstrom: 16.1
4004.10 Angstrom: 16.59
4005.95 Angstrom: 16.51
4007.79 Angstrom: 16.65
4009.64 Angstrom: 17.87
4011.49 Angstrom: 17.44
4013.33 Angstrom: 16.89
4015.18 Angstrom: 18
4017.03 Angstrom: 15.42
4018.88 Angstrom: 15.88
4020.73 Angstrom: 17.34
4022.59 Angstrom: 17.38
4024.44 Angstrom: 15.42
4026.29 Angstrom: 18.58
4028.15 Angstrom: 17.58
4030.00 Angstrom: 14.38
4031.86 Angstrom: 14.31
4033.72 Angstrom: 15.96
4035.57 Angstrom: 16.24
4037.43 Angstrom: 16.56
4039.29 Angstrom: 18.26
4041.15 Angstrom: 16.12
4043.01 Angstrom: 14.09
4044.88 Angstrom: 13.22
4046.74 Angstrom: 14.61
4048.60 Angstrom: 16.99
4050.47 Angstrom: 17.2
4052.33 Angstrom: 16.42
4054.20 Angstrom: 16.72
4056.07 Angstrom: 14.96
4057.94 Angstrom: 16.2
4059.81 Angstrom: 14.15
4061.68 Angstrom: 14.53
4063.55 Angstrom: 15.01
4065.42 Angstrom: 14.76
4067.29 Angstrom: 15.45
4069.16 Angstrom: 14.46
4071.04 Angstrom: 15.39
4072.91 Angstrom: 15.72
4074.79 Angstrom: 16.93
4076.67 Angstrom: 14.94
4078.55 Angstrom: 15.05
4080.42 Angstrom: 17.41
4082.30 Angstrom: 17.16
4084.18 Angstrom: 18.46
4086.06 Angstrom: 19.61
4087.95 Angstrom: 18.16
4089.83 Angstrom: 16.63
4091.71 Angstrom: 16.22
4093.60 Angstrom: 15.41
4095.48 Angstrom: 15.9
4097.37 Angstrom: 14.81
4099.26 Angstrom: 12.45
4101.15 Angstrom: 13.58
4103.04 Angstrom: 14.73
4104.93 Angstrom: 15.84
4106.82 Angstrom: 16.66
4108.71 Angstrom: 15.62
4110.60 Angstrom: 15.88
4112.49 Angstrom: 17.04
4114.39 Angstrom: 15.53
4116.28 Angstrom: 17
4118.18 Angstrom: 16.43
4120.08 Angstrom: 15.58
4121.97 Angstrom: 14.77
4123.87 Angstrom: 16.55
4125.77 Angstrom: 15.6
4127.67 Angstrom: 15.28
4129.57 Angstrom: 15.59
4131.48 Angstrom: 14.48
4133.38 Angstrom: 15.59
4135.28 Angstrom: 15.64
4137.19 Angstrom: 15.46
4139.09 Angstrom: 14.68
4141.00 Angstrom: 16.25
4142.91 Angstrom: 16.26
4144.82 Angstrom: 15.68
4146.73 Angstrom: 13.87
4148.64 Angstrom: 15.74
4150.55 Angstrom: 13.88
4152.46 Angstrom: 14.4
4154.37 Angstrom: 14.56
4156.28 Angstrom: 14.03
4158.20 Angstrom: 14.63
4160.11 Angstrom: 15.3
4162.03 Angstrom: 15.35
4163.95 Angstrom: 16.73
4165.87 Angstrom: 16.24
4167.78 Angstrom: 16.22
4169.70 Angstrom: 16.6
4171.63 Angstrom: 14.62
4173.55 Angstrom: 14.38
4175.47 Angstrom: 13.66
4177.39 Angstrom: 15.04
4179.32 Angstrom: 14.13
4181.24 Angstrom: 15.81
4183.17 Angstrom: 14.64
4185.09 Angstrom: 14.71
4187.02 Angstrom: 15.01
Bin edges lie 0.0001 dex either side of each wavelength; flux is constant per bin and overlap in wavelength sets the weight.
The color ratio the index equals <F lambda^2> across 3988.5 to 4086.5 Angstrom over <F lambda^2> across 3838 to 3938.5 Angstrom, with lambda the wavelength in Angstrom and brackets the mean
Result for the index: 2.1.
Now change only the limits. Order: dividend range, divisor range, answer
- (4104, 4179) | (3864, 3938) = 1.99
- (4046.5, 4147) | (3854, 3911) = 1.99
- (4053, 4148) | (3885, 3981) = 1.88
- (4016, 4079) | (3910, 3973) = 1.98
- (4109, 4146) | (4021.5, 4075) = 1.04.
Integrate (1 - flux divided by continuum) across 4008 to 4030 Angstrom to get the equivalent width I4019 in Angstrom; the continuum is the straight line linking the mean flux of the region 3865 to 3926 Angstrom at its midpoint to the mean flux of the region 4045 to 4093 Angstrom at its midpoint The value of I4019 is -4.3 Angstrom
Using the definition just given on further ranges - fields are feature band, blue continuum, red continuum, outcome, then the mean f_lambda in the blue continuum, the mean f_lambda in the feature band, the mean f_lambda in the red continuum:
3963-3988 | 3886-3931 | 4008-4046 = 6.3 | 9.7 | 10.2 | 16.3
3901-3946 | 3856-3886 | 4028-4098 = 6.1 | 7.96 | 8.68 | 15.9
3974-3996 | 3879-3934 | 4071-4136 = -4.5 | 9.1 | 14.3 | 15.9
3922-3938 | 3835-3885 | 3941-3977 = 4.5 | 7.43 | 6.09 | 8.9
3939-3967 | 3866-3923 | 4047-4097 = 6.0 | 9.56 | 9.18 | 16.1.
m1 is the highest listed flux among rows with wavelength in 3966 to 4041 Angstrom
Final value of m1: 18.58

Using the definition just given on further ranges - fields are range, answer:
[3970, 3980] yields 13.75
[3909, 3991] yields 15.1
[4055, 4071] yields 16.2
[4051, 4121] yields 19.61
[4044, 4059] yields 17.2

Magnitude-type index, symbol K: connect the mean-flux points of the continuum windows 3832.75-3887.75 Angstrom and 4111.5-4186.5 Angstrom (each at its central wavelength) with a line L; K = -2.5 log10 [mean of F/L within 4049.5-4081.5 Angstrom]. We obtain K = -0.20 mag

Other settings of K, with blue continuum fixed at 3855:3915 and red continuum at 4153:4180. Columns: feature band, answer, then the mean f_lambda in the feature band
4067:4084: -0.21 mag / 16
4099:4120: -0.13 mag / 15.6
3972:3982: -0.07 mag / 11.8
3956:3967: 0.37 mag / 7.58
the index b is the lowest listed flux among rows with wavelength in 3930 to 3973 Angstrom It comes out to 3.773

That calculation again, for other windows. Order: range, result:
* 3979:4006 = 12.87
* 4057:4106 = 12.45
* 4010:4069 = 13.22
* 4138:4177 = 13.66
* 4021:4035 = 14.31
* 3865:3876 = 7.34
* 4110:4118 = 15.53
